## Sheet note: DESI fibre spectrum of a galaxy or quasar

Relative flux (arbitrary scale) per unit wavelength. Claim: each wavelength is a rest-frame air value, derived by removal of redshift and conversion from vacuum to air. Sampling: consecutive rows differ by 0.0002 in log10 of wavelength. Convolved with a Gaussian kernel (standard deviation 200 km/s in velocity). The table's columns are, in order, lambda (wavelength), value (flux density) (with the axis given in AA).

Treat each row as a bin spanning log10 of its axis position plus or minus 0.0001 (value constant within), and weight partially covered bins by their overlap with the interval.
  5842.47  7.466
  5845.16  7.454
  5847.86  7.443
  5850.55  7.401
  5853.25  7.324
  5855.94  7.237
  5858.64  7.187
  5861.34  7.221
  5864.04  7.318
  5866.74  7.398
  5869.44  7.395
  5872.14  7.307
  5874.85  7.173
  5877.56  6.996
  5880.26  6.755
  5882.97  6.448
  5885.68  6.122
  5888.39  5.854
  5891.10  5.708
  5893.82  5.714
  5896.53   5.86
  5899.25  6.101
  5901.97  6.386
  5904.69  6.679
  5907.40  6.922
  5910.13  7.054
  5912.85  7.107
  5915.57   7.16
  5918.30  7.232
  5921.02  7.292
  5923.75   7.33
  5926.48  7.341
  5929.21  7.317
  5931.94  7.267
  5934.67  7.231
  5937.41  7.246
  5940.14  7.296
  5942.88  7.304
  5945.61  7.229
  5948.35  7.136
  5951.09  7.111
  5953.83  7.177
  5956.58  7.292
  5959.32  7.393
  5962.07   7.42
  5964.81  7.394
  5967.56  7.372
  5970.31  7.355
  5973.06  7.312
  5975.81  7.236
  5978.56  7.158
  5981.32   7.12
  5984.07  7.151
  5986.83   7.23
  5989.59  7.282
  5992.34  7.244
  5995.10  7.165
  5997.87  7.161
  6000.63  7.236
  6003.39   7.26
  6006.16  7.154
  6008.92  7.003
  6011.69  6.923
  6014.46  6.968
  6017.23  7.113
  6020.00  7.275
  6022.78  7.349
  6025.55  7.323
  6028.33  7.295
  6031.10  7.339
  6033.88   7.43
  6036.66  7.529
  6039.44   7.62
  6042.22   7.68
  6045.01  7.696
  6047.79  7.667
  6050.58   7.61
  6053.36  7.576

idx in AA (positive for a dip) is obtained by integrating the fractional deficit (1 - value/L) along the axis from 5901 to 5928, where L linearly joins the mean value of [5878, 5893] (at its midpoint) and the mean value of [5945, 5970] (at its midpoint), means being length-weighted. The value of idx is -1.7 AA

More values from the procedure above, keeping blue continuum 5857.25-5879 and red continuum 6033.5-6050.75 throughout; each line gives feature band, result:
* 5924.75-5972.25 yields 0.8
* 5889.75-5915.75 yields 3.1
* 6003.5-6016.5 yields 0.9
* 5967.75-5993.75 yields 0.9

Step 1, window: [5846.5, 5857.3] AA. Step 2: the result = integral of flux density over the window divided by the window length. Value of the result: 7.35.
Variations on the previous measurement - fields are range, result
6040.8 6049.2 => 7.68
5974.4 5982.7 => 7.17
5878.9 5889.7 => 6.3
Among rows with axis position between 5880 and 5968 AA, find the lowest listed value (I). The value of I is 5.708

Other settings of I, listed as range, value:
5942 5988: 7.111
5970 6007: 7.12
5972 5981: 7.158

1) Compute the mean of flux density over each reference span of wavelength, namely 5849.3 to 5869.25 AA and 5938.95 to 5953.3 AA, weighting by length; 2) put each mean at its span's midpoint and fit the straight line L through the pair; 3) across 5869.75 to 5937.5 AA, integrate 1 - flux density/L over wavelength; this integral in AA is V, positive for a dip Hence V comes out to 4.4 AA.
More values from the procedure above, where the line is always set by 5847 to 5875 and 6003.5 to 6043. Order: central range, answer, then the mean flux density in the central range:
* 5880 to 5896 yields 2.77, 6.04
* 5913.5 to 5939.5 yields 0.12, 7.27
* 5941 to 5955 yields 0.19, 7.2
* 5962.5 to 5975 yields -0.11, 7.36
